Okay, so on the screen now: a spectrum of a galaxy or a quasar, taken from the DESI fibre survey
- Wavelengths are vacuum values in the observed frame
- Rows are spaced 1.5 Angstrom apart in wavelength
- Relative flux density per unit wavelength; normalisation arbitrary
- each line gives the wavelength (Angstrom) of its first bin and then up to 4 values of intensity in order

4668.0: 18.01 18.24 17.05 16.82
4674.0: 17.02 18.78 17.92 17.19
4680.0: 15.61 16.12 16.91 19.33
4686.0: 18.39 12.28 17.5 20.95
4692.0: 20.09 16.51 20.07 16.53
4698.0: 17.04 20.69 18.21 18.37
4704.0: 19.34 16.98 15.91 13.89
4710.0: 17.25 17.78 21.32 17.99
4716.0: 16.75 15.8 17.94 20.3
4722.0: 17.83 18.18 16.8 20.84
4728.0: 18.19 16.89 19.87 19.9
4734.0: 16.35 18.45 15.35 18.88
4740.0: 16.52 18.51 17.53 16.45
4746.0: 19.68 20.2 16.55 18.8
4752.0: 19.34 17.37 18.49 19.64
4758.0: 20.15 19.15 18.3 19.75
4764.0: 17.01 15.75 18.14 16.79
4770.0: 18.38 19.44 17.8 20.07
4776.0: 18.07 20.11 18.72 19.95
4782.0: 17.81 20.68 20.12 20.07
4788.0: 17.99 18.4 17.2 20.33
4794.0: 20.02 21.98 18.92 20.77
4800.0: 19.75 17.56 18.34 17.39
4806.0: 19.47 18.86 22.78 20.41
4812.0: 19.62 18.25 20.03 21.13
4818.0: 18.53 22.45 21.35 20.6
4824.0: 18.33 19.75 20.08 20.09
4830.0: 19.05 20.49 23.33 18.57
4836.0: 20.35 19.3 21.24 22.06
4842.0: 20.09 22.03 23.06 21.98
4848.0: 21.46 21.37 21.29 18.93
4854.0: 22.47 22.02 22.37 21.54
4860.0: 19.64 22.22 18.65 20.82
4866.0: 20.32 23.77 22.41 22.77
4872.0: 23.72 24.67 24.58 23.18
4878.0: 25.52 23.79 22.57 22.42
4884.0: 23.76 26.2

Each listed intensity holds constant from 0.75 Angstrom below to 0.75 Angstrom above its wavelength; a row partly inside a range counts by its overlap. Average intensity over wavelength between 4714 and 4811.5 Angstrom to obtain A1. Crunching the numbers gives 18.6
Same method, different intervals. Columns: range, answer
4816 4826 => 20.3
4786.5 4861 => 20.3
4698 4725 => 17.9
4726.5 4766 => 18.3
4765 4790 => 18.8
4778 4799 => 19.5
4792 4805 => 19.5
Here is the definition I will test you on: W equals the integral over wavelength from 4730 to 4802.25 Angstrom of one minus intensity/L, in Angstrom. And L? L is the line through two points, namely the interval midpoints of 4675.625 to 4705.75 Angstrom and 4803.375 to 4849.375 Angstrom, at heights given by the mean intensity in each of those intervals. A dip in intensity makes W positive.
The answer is 2.2 Angstrom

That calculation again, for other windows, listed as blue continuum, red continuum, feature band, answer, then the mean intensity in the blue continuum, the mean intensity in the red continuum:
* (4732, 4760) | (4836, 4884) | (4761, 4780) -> 0.7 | 18.3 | 22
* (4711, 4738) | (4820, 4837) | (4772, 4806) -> 0.4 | 18.2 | 20.2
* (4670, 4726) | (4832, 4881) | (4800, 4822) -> 1.0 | 17.7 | 21.9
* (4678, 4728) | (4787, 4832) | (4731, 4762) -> 0.4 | 17.8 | 19.7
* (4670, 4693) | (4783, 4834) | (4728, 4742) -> 0.4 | 17.5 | 19.8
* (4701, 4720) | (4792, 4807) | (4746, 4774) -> 0.2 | 17.5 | 19.4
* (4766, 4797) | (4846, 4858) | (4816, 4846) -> 0.2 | 19.1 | 21.5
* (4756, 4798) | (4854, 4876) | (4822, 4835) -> 0.5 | 19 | 22.1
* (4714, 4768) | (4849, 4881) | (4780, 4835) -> 1.6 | 18.2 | 22.2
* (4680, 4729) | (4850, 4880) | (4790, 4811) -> 0.9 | 17.8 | 22.2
